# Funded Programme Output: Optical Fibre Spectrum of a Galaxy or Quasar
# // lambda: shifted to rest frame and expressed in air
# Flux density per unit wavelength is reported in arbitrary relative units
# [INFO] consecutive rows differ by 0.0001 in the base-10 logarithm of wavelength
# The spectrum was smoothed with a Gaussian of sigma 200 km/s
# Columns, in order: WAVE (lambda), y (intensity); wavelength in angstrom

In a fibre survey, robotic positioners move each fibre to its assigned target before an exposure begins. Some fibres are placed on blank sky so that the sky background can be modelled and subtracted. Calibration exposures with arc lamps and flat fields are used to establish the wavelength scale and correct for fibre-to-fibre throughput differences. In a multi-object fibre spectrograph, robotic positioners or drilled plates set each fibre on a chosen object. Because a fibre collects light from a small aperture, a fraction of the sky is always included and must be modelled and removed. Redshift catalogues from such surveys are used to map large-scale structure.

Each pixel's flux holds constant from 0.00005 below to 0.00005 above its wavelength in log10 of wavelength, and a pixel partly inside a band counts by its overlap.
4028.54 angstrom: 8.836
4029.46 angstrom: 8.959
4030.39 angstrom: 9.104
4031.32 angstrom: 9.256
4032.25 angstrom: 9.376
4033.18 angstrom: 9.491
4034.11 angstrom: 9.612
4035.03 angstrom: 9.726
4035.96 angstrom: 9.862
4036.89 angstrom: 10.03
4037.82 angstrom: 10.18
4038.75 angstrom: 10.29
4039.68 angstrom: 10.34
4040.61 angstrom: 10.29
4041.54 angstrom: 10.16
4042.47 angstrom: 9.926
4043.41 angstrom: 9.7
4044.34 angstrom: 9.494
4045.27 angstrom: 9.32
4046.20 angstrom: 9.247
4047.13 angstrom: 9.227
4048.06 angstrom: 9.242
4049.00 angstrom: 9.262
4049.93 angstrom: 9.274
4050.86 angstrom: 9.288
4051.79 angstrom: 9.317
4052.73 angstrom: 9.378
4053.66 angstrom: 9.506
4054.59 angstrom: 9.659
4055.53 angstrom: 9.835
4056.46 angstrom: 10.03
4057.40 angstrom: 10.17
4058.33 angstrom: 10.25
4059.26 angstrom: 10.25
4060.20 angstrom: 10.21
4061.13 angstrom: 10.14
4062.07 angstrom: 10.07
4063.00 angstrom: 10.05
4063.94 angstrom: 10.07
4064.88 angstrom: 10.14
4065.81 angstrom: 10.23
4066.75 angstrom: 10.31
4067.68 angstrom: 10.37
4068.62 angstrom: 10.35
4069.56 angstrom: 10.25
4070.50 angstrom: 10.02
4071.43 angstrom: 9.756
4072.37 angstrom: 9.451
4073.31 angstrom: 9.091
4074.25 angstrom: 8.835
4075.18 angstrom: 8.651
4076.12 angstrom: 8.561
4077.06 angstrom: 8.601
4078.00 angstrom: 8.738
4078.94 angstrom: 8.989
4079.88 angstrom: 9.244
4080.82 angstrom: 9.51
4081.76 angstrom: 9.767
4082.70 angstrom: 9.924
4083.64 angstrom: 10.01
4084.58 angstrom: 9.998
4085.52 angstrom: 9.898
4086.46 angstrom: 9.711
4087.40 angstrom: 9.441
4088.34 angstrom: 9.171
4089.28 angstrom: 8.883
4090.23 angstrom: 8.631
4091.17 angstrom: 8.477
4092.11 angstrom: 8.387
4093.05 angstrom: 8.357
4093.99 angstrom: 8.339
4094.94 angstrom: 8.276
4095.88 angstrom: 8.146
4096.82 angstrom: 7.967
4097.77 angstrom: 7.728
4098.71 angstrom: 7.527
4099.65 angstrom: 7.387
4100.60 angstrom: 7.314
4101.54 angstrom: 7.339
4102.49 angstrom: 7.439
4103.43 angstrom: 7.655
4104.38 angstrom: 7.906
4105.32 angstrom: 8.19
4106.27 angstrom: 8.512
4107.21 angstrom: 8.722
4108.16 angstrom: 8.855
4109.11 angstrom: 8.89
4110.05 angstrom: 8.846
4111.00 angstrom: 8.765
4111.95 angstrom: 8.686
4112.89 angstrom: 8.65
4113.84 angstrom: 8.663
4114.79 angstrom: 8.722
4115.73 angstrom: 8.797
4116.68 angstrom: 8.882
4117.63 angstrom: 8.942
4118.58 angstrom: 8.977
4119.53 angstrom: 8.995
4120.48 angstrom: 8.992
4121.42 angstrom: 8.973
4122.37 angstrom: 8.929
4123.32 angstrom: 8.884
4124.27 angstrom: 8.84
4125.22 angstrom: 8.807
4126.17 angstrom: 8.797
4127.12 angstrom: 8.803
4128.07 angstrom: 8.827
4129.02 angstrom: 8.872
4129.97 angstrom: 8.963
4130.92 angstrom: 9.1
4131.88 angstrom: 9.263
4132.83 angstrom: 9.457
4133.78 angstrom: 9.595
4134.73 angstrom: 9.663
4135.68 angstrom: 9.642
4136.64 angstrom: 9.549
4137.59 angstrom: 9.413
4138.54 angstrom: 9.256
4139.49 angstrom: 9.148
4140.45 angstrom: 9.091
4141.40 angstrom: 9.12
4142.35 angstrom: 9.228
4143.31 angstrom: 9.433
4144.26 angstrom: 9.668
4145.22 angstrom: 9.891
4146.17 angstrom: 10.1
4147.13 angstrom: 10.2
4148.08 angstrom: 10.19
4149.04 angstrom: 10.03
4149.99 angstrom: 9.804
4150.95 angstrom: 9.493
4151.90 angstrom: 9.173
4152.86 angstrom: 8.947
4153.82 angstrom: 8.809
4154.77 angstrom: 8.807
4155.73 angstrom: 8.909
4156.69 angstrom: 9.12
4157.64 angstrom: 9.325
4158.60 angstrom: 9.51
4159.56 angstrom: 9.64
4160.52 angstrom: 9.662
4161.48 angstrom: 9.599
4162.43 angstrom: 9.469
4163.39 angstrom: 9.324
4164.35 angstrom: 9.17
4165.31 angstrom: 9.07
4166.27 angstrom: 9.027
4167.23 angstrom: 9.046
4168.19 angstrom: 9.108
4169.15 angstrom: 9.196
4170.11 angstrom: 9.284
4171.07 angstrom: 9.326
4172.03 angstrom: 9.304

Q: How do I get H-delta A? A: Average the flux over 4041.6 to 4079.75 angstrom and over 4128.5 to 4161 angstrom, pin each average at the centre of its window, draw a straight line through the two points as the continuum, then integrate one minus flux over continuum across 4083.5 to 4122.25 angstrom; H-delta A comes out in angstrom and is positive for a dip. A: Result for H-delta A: 3.8 angstrom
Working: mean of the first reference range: 9.63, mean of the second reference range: 9.41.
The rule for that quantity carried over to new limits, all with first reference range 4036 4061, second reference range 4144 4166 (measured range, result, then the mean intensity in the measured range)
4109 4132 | 1.7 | 8.87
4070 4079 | 0.6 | 9.08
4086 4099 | 1.5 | 8.52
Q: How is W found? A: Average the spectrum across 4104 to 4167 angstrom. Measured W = 9.15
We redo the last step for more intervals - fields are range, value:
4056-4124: 9.05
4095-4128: 8.46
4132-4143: 9.38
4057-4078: 9.79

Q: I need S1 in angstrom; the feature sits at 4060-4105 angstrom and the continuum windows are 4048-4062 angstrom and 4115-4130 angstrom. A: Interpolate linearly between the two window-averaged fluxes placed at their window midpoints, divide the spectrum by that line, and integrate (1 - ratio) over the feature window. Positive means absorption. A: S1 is 1.7 angstrom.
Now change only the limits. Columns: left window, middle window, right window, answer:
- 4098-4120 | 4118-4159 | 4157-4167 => -1.6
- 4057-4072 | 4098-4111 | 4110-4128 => 1.6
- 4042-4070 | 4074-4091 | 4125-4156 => 0.7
